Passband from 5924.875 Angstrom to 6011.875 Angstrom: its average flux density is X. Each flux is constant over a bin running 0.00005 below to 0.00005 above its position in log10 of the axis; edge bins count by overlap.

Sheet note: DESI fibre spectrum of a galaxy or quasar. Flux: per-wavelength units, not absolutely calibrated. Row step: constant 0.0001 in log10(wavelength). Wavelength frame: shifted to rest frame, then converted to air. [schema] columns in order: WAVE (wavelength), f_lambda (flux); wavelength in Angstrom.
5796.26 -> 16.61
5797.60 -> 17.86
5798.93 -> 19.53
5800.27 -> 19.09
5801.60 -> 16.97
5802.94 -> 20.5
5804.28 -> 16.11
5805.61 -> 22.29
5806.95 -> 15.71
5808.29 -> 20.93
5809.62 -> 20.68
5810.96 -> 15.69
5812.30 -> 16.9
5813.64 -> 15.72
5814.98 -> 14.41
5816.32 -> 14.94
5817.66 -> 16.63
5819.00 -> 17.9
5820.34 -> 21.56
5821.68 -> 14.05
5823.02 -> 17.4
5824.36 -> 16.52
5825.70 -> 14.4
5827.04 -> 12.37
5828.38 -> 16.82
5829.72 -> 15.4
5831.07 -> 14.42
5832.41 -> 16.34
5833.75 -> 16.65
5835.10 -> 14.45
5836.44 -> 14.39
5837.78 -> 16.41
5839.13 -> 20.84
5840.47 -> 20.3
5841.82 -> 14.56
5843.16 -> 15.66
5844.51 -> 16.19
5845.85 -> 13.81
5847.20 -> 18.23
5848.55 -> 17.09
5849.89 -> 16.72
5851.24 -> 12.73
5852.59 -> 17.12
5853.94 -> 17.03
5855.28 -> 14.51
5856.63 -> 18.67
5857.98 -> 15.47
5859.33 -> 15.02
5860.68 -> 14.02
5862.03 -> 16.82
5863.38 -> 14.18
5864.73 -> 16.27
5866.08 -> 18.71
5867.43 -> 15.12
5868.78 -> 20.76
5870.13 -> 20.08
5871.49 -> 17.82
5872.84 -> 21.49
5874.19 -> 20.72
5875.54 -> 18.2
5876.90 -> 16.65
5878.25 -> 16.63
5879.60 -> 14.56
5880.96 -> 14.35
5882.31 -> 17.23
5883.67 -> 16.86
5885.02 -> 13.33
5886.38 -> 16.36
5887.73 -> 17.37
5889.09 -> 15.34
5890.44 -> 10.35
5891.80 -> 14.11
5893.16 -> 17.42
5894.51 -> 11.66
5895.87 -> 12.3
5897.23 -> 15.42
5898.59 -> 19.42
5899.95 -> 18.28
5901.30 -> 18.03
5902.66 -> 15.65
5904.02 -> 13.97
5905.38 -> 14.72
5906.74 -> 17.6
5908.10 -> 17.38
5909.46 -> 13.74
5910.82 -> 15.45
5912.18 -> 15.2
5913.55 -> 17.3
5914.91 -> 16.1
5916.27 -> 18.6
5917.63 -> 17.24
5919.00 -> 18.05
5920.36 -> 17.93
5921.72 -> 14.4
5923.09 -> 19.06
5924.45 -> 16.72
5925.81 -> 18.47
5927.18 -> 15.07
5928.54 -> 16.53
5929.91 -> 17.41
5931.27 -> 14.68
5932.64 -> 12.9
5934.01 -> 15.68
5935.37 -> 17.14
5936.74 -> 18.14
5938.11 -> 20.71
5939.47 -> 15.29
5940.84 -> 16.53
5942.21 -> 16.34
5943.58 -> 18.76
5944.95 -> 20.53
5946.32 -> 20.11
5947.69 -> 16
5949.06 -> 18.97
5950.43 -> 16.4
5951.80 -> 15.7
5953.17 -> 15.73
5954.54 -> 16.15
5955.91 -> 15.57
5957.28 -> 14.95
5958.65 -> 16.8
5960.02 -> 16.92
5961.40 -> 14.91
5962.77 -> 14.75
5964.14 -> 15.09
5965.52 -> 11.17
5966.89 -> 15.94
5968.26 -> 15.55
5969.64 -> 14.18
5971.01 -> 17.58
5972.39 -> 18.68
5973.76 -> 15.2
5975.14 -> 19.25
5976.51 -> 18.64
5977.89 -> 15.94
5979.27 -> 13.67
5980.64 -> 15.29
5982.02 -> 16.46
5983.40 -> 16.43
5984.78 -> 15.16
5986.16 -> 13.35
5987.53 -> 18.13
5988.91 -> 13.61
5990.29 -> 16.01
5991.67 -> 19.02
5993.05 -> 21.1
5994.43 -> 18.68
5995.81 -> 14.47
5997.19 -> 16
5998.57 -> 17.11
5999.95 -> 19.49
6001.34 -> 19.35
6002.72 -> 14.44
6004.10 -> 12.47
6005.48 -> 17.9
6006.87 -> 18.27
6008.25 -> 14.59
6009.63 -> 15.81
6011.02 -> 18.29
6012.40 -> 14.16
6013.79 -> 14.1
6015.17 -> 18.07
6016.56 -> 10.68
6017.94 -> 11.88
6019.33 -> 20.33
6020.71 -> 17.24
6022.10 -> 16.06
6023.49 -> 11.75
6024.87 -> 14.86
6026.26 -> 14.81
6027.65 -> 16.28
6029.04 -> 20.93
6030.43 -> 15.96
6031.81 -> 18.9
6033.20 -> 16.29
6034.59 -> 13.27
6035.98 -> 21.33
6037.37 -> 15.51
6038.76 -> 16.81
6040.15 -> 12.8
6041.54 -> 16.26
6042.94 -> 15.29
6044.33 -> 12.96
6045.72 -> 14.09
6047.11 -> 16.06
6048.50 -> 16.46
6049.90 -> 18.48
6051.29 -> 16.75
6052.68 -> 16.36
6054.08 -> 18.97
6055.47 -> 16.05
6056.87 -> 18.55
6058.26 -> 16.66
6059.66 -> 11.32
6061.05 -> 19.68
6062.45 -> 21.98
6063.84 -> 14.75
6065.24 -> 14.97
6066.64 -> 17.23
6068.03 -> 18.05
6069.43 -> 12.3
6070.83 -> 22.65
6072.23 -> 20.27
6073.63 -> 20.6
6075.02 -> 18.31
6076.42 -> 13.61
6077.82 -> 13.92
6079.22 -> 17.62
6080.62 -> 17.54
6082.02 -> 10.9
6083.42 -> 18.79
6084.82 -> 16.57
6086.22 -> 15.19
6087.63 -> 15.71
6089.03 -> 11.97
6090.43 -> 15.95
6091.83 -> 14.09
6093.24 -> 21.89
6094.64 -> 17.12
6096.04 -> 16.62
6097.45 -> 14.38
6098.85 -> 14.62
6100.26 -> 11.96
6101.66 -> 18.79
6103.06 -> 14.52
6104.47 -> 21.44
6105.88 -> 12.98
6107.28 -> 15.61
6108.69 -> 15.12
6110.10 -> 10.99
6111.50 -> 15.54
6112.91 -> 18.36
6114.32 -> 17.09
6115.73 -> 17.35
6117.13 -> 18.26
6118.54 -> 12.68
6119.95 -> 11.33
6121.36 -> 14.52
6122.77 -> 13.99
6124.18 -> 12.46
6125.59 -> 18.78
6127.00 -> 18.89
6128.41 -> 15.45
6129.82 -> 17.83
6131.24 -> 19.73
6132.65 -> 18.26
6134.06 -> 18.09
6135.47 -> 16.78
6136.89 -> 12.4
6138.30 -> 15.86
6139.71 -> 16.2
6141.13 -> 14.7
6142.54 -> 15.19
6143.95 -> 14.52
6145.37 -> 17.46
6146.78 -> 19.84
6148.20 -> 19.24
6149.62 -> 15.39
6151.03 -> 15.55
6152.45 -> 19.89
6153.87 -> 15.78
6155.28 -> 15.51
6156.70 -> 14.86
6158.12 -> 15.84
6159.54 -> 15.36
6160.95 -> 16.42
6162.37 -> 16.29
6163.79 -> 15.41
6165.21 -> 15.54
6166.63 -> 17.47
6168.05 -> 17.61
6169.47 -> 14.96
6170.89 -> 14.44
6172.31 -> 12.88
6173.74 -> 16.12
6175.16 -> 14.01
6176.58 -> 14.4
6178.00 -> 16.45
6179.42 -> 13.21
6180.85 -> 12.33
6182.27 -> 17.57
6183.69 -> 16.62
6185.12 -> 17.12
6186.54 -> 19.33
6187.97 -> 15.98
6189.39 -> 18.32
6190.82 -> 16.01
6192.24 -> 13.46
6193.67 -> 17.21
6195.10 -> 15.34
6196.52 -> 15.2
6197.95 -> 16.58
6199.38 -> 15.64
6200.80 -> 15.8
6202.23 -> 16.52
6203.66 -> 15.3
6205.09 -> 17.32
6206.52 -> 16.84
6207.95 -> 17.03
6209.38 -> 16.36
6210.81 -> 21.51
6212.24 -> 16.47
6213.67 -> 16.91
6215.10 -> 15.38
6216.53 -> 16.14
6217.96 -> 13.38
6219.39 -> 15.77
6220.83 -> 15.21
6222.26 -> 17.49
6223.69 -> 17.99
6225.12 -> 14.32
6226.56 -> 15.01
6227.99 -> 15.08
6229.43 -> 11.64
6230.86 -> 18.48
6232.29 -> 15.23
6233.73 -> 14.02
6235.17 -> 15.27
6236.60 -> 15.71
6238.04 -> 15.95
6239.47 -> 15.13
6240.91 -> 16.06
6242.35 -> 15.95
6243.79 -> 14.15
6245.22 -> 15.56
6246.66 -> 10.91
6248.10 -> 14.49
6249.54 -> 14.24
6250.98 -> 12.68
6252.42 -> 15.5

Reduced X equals 16.5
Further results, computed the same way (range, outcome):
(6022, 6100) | 16.4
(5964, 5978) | 16.2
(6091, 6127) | 15.7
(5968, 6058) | 16.3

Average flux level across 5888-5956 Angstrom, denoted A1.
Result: 16.4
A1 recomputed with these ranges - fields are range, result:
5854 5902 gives 16.4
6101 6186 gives 16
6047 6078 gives 17.2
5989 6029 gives 16.2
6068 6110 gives 16.2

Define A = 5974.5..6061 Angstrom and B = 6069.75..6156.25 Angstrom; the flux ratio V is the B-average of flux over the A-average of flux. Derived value 1.0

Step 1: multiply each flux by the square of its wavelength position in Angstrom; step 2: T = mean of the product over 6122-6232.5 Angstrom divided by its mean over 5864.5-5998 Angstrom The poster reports 1.1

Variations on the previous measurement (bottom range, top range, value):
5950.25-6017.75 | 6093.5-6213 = 1.06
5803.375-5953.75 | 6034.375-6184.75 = 1.05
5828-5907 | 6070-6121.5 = 1.07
